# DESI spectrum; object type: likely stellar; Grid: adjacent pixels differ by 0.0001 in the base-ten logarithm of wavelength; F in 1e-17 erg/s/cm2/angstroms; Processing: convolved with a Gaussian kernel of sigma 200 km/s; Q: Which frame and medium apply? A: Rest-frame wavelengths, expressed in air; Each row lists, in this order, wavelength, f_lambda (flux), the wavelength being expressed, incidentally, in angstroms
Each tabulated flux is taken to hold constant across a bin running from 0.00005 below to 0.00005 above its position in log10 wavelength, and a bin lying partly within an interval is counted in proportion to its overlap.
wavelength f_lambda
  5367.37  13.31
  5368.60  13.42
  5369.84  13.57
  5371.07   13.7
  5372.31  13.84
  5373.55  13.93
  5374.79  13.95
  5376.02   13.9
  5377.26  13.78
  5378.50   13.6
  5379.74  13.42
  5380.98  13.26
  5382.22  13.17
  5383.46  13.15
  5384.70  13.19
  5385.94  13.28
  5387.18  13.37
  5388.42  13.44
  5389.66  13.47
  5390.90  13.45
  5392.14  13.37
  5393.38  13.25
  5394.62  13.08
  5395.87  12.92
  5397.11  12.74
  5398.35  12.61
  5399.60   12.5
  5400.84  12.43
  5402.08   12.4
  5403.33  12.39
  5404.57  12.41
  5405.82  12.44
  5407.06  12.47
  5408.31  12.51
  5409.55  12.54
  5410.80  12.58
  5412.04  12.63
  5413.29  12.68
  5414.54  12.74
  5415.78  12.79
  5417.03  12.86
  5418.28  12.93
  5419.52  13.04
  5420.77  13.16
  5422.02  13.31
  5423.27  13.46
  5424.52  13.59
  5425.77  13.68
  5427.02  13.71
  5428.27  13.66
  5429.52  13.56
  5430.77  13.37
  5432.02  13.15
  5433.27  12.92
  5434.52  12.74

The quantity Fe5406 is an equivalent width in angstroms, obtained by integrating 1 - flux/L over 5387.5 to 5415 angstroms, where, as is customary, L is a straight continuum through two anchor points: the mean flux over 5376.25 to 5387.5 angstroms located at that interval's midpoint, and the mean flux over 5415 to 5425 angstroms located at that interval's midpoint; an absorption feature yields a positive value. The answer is 0.97 angstroms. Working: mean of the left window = 13.4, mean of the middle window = 12.8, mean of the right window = 13.1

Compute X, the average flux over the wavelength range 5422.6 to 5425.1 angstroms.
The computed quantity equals 13.5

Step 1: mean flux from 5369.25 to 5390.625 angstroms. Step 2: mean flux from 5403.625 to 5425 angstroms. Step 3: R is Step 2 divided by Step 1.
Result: 0.9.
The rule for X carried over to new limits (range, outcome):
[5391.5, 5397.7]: 13.1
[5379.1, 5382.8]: 13.3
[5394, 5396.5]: 13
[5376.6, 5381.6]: 13.5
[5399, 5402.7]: 12.5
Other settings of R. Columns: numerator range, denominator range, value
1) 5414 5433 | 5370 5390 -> 0.98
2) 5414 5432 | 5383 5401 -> 1.01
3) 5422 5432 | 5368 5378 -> 0.98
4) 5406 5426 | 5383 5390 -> 0.97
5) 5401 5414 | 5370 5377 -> 0.90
